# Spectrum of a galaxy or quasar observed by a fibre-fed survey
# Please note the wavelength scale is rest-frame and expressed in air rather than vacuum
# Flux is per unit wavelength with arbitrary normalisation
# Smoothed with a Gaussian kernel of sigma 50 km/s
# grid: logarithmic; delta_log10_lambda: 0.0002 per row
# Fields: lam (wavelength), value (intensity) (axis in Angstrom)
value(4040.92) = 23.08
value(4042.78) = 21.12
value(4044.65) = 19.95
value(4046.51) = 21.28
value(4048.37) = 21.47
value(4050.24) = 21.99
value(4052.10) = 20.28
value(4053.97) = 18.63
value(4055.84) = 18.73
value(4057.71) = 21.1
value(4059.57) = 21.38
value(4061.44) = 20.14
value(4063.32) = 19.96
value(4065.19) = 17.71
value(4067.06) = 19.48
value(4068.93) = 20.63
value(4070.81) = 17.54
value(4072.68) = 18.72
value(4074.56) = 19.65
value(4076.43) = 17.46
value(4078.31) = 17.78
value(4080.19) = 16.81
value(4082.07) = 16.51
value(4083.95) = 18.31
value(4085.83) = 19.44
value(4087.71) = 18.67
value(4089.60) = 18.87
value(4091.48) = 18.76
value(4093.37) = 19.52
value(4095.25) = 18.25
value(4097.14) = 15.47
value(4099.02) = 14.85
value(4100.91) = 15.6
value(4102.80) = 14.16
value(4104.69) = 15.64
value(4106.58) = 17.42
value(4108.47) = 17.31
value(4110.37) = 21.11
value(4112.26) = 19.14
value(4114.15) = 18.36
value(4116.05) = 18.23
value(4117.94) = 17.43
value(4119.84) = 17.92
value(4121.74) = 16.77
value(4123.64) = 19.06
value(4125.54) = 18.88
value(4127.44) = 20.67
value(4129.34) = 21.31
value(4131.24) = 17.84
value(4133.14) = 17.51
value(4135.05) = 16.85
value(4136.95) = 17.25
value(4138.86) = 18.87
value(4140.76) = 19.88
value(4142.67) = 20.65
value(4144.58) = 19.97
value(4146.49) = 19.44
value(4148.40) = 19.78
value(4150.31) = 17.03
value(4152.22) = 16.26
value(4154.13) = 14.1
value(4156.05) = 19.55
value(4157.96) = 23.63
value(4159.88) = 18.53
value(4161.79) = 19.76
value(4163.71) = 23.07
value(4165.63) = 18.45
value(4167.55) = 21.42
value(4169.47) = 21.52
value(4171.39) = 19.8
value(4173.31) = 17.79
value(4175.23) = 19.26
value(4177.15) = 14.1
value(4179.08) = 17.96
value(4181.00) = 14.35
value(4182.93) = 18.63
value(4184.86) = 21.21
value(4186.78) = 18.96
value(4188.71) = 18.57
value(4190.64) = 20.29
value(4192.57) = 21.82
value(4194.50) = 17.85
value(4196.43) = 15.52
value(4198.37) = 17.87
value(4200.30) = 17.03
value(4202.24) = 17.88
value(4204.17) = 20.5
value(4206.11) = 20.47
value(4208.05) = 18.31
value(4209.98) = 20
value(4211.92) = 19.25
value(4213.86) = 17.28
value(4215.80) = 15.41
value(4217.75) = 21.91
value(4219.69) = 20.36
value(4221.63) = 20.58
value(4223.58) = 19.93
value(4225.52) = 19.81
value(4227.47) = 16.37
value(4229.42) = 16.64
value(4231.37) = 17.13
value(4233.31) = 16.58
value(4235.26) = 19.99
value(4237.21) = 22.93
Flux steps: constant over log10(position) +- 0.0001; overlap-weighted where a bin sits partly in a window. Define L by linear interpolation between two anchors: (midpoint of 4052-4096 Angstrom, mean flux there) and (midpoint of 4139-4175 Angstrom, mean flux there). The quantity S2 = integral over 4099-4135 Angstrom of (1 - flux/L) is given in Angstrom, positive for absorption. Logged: 2.42 Angstrom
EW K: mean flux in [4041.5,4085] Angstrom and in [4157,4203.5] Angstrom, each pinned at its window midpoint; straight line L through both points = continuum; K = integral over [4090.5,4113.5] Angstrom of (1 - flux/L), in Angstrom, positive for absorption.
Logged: 2.4 Angstrom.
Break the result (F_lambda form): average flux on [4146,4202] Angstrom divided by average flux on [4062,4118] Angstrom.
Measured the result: 1.0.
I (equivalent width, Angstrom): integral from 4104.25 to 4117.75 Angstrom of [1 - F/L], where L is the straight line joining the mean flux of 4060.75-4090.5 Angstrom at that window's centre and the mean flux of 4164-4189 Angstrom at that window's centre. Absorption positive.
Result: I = 0.3 Angstrom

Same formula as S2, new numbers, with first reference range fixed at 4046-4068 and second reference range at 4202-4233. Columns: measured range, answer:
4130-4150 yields 0.71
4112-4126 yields 1.07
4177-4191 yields 0.71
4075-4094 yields 1.62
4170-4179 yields 0.59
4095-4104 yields 1.97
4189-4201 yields 0.37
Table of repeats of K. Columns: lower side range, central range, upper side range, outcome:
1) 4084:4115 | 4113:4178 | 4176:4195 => -2.9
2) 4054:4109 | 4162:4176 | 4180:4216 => -1.3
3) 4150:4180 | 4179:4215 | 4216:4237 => 0.6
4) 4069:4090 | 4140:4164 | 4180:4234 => -1.0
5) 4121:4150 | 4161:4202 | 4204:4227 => 0.9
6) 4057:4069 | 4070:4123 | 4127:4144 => 4.9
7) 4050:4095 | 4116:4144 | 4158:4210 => 0.5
